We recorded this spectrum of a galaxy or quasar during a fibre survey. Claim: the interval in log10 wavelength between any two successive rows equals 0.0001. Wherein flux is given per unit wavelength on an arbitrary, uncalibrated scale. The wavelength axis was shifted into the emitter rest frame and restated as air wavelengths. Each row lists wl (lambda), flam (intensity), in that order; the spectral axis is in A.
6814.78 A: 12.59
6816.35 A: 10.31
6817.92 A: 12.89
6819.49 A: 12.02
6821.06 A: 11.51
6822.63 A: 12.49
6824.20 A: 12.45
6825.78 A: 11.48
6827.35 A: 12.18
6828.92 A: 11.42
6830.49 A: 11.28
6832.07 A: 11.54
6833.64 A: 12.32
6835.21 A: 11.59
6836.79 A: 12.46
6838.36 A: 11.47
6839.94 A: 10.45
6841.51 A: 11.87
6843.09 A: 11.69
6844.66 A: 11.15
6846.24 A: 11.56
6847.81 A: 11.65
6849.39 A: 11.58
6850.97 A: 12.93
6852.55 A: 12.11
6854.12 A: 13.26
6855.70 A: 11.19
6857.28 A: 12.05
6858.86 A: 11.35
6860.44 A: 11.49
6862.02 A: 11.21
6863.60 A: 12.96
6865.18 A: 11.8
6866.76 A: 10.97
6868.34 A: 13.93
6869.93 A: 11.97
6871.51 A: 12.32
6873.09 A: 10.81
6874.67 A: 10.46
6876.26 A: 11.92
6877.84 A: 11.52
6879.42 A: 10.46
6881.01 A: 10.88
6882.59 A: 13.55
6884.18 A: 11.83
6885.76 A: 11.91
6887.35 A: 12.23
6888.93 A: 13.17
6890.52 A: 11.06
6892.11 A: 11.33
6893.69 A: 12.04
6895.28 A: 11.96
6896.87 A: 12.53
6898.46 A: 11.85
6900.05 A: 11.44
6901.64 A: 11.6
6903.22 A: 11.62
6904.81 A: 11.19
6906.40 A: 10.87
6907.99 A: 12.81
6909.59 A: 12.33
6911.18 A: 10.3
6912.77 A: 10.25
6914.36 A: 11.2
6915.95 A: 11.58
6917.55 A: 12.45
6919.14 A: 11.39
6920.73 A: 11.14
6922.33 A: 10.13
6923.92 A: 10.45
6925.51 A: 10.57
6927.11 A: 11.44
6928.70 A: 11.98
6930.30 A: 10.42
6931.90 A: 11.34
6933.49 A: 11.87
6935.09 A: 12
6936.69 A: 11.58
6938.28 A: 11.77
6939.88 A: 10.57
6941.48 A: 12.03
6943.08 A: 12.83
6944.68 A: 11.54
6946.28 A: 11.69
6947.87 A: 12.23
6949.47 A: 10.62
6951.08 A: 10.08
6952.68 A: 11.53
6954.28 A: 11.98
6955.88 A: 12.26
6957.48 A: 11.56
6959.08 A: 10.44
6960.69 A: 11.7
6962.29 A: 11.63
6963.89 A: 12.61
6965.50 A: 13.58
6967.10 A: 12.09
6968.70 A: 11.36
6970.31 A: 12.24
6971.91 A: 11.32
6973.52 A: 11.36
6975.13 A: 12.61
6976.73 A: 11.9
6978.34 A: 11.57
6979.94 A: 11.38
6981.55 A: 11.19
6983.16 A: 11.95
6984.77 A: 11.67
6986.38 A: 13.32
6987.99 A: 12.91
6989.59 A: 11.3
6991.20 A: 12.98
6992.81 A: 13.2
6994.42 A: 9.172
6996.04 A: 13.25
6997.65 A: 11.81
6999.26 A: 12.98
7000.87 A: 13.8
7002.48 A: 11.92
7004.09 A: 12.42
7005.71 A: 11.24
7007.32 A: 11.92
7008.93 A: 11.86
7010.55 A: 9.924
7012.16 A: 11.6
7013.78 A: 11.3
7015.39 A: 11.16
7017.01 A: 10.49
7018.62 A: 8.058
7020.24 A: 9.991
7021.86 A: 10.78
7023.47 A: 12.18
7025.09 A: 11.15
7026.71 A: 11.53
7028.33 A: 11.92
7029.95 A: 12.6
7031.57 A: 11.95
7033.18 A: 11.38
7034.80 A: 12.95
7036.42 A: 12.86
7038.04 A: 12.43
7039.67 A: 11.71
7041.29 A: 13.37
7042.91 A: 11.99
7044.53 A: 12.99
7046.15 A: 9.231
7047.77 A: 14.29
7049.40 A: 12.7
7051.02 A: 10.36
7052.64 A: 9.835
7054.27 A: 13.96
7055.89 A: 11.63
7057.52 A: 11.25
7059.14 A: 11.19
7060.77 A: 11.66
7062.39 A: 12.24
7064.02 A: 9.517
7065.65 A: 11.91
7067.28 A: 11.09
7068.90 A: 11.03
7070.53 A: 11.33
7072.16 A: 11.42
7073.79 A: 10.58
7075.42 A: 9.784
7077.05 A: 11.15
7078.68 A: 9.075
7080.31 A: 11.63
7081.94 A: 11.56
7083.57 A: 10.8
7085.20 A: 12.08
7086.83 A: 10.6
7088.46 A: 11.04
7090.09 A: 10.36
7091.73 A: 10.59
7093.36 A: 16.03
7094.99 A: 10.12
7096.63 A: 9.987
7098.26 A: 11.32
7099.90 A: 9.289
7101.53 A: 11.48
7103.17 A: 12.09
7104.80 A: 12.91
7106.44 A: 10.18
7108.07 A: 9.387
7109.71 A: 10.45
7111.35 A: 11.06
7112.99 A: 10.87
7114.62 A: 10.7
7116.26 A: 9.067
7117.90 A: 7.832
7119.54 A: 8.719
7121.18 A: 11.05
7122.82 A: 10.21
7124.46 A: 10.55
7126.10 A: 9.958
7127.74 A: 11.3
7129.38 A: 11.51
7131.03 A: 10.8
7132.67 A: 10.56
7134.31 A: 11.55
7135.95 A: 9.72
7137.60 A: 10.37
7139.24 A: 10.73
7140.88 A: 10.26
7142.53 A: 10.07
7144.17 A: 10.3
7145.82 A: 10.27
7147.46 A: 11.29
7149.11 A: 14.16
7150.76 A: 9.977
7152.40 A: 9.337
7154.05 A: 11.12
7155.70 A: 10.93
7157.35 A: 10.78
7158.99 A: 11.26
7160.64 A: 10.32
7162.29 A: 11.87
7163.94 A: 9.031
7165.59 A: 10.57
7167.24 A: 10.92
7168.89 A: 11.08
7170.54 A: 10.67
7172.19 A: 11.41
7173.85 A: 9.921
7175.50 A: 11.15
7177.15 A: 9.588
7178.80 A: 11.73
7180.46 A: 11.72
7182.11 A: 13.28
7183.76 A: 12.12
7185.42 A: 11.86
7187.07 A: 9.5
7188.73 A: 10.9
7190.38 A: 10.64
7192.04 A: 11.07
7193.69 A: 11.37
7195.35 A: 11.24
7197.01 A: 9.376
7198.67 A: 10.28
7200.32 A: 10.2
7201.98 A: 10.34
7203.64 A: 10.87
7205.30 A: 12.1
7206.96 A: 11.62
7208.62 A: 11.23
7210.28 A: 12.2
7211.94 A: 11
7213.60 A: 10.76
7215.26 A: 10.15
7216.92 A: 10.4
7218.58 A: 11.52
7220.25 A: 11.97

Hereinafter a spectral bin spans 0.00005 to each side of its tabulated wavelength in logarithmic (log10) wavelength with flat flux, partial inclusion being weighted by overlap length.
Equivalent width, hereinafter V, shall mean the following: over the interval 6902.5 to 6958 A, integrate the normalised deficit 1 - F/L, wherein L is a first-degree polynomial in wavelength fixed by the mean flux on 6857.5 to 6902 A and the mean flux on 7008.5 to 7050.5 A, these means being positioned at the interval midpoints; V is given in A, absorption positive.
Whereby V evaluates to 1.55 A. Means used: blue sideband 11.8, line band 11.4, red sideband 11.6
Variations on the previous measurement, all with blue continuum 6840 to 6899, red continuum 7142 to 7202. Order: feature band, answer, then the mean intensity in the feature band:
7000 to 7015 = -0.49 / 11.8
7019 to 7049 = -1.61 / 11.9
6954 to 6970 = -0.54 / 11.9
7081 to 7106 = -0.49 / 11.3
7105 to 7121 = 1.56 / 9.98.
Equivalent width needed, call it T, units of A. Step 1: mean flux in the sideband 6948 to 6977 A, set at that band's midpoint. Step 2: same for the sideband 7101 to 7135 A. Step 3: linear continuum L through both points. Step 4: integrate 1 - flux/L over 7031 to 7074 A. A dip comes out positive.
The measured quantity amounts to -2.69 A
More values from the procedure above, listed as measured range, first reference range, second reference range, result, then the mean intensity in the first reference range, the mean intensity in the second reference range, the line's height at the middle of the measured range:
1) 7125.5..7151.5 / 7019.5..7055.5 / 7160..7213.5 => 1.1 A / 11.9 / 11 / 11.3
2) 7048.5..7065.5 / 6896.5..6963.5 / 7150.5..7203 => -0.5 A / 11.4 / 10.8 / 11.1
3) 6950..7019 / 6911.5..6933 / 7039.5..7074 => -2.5 A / 11.1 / 11.6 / 11.3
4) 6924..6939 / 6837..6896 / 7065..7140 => 0.2 A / 11.8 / 10.8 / 11.5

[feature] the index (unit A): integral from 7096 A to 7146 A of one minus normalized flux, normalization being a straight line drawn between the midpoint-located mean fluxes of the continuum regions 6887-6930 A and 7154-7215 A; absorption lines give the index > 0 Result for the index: 2.77 A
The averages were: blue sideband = 11.5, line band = 10.5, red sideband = 11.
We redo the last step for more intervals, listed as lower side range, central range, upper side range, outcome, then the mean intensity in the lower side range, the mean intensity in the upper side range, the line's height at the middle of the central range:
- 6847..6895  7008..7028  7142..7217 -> 0.96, 11.9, 10.9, 11.4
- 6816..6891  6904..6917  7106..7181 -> 0.26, 11.8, 10.6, 11.6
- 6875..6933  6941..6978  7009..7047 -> -0.94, 11.5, 11.5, 11.5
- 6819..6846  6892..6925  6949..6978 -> 0.78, 11.7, 11.7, 11.7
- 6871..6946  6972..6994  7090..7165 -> -1.52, 11.5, 10.7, 11.3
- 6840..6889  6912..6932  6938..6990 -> 1.20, 11.8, 11.8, 11.8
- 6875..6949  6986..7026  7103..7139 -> -1.91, 11.6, 10.5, 11.1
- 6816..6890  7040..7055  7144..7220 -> -0.99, 11.8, 11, 11.3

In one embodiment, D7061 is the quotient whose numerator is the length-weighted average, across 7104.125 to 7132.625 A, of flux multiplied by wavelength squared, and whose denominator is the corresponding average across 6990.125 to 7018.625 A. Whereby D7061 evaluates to 0.9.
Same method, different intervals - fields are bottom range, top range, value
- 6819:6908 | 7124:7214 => 1.01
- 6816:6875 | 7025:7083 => 1.04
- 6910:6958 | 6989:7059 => 1.06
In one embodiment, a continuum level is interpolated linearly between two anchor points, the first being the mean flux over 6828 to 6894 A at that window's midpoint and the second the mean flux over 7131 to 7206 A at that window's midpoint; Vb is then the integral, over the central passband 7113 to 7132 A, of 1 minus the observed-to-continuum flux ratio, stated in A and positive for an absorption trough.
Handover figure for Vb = 1.4 A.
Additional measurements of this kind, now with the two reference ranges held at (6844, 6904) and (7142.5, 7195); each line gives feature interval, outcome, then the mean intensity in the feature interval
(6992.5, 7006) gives -0.9 A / 12.2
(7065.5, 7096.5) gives 0.3 A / 11.1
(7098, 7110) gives 0.3 A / 10.9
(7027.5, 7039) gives -0.9 A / 12.3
